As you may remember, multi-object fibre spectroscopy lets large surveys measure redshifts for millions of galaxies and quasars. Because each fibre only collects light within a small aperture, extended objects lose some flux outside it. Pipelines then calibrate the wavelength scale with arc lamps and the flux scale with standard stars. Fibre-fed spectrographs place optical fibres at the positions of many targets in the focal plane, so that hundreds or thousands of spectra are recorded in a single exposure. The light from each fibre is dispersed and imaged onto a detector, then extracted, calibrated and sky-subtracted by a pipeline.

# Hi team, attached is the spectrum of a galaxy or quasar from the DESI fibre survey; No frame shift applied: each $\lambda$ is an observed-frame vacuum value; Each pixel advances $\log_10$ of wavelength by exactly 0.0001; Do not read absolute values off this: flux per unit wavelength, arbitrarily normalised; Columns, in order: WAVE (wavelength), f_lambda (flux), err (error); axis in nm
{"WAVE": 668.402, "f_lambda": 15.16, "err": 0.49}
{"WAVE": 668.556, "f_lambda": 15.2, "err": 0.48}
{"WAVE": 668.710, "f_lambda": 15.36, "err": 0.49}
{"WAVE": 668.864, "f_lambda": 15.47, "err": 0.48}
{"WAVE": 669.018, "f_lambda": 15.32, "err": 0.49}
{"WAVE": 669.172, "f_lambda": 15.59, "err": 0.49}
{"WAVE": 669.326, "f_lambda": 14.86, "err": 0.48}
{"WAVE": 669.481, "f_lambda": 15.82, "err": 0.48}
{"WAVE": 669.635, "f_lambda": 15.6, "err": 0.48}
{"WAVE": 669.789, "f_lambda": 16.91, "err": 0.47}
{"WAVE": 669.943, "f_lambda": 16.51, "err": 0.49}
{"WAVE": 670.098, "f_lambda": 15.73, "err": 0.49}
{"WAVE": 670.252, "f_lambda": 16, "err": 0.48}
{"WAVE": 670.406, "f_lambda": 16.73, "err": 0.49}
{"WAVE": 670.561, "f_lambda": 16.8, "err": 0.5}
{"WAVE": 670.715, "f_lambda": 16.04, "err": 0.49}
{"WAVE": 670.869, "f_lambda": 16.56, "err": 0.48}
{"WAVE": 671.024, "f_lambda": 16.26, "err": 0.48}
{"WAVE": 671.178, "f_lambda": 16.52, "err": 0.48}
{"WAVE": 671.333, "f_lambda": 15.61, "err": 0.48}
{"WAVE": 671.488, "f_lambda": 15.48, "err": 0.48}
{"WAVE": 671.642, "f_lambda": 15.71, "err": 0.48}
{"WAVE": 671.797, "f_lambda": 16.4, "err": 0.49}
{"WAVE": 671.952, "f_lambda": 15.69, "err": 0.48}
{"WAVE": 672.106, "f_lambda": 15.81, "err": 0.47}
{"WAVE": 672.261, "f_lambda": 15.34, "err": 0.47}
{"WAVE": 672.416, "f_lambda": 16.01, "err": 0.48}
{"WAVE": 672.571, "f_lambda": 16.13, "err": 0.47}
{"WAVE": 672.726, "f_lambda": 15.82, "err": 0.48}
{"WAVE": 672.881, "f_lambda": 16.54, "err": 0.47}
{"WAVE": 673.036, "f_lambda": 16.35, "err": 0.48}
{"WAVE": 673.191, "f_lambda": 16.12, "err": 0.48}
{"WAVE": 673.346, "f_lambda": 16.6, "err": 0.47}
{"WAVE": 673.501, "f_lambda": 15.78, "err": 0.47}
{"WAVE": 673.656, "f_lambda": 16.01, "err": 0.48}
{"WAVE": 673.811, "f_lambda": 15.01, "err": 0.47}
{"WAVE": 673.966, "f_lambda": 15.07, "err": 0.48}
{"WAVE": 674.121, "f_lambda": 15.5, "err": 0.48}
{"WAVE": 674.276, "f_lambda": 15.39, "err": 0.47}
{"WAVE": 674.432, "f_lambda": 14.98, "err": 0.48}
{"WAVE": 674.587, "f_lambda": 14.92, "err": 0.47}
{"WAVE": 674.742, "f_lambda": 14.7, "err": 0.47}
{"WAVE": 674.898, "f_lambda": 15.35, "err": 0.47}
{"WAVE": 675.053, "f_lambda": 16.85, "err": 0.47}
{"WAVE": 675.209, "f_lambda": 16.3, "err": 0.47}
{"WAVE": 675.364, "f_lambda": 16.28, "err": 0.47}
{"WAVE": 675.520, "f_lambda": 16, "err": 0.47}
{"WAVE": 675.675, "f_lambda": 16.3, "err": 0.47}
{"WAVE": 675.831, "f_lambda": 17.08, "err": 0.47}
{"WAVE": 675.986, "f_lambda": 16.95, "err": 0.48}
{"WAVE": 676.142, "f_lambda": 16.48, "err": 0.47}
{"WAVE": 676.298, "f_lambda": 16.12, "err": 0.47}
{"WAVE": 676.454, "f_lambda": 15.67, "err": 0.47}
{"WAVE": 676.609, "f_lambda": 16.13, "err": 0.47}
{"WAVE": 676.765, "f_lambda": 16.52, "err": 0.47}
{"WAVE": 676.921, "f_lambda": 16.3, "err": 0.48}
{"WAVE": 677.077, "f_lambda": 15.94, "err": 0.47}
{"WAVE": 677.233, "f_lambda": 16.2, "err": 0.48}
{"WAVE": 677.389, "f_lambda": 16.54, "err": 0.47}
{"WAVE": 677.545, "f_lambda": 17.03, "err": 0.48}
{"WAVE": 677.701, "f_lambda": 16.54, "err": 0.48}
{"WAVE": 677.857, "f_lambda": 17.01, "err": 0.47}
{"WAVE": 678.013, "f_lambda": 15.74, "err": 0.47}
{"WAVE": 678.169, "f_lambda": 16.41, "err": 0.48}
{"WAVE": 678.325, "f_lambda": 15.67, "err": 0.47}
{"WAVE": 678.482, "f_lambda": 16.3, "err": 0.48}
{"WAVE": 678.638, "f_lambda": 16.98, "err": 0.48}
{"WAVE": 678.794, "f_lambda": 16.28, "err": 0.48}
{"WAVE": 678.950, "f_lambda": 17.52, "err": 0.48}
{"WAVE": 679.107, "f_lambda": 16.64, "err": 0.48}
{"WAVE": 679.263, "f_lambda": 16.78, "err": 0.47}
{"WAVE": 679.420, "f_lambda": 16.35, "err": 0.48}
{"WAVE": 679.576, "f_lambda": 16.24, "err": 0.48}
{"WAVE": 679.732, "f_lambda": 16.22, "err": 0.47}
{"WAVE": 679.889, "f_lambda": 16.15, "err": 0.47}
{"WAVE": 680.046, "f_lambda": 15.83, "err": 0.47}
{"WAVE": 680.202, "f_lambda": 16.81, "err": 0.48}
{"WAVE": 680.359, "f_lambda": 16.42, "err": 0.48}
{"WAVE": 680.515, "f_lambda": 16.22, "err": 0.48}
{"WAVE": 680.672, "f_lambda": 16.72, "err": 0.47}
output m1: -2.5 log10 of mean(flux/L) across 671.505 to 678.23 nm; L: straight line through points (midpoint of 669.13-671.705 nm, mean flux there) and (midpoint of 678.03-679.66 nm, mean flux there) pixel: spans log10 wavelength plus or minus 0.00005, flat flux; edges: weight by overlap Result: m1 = 0.017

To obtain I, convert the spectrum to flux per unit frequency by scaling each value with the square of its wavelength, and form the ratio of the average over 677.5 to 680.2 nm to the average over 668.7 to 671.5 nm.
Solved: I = 1.1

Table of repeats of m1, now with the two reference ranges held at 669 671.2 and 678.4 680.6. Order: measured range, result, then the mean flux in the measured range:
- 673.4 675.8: 0.04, 15.7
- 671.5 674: 0.02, 15.9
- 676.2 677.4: 0.01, 16.2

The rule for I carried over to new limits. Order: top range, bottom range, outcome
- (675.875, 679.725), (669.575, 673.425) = 1.04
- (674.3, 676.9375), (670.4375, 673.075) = 1.01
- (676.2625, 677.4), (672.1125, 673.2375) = 1.02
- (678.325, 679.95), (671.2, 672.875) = 1.06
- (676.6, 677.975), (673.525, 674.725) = 1.09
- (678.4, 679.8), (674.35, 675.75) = 1.07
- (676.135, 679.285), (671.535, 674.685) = 1.06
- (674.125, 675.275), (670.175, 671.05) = 0.95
